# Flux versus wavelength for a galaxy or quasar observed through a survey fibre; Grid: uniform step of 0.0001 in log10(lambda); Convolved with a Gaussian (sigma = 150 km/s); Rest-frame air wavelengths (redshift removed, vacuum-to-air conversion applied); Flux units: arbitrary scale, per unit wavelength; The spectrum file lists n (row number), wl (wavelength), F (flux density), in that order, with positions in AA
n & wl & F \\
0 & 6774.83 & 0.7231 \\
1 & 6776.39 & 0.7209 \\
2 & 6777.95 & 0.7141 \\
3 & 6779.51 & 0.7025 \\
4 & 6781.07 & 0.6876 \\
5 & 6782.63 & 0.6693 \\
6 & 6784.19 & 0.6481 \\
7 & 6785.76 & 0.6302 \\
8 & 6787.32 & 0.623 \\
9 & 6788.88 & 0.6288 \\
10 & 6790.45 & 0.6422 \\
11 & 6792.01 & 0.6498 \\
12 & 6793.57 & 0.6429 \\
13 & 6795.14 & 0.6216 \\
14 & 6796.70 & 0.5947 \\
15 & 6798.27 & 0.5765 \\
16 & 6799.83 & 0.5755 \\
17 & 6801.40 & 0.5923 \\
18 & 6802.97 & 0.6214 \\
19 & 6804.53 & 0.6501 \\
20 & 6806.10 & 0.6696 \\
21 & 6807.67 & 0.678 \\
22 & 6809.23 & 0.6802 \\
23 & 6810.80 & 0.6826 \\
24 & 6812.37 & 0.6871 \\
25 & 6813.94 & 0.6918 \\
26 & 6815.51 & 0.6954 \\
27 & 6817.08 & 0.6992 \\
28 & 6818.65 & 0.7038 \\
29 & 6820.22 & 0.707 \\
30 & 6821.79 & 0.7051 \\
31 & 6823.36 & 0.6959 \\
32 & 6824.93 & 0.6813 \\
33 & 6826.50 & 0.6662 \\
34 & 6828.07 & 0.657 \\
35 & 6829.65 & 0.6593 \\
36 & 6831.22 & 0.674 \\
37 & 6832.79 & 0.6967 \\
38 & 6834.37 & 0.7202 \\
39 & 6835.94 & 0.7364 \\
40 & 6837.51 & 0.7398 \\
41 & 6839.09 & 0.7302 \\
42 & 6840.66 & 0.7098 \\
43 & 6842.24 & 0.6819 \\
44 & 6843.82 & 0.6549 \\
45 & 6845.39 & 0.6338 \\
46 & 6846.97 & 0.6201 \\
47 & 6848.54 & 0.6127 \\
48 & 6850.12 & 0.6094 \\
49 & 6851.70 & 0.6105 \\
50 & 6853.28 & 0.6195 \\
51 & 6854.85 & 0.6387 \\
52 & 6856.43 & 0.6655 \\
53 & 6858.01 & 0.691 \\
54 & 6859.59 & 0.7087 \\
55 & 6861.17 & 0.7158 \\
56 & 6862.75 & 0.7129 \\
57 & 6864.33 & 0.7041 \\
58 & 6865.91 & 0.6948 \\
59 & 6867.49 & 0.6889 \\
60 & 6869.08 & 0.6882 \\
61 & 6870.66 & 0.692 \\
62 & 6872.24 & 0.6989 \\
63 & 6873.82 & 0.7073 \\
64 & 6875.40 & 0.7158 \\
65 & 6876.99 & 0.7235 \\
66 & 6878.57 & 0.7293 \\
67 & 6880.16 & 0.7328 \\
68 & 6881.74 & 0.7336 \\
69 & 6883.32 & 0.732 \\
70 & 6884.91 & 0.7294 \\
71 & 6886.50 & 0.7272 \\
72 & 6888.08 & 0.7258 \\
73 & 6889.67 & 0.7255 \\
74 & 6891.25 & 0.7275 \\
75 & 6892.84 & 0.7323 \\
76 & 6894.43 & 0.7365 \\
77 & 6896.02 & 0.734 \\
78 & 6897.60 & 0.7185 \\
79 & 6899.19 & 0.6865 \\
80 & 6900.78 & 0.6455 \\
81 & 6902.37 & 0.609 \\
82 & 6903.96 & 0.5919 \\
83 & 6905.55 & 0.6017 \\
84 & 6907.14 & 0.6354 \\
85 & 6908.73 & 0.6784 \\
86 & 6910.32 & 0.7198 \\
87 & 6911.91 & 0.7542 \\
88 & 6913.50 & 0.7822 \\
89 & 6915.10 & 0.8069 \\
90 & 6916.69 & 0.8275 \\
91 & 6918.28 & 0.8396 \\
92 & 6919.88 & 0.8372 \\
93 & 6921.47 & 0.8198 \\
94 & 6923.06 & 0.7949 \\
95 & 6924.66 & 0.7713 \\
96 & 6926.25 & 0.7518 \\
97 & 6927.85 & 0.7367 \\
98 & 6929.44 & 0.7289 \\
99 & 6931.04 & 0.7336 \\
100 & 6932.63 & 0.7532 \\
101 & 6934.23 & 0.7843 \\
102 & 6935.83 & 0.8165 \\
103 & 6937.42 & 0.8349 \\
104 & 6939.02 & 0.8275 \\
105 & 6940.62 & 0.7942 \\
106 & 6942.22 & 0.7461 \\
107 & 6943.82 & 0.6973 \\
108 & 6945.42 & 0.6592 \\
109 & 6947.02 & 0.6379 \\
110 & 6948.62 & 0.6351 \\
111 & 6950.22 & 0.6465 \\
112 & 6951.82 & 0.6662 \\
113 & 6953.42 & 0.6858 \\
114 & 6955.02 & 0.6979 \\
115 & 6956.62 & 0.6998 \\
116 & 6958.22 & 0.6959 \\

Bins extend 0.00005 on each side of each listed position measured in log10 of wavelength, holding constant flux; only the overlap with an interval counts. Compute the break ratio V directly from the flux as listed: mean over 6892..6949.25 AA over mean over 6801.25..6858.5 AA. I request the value 1.09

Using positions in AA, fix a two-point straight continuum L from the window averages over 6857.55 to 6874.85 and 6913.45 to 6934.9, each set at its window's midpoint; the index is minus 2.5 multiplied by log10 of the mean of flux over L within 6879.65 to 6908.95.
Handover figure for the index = 0.07 mag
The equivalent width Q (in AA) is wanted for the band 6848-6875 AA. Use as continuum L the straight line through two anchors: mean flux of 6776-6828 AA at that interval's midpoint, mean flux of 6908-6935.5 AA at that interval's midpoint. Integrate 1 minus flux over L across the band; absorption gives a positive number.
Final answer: 1.6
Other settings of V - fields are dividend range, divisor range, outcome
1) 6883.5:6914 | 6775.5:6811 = 1.08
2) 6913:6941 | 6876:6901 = 1.09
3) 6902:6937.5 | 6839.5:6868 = 1.12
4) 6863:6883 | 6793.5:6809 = 1.14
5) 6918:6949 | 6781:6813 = 1.19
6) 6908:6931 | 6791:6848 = 1.16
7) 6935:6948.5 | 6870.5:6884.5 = 1.04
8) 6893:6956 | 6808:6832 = 1.06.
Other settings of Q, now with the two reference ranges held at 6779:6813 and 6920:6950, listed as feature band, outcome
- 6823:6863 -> 0.3 AA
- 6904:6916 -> 0.4 AA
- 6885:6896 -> -0.2 AA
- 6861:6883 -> -0.3 AA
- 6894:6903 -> 0.4 AA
